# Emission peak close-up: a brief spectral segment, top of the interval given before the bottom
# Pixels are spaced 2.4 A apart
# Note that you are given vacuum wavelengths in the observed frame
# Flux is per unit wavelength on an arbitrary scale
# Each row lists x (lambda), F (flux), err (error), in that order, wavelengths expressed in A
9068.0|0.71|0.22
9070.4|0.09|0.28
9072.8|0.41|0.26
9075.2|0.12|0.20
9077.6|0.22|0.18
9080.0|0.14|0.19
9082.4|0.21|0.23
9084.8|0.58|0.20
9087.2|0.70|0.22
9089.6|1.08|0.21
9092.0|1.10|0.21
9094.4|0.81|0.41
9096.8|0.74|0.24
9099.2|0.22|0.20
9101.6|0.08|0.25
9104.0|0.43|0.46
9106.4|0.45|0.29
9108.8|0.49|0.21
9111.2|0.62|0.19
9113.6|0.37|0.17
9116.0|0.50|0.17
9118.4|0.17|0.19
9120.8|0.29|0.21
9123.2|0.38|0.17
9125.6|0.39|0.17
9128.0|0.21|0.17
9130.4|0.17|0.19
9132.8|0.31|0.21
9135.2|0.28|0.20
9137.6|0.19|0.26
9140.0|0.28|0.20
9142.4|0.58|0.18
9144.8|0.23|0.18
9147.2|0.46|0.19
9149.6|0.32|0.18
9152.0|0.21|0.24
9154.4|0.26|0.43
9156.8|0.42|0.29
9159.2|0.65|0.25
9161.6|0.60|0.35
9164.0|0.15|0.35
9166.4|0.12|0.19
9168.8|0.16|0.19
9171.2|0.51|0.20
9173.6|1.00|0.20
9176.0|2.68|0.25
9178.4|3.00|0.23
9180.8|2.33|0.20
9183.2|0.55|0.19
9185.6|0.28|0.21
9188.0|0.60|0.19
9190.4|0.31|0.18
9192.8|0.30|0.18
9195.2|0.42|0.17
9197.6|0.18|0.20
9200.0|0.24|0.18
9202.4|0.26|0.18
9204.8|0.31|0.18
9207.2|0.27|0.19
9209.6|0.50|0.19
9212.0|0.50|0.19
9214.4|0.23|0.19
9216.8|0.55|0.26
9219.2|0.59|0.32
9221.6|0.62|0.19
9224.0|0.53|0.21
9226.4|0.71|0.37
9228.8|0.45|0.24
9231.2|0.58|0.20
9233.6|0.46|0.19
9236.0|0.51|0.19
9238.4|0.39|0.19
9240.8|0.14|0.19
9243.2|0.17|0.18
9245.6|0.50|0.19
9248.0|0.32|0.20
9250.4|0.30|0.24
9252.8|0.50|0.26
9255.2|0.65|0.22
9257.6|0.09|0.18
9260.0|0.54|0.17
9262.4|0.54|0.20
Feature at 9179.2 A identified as [O III]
